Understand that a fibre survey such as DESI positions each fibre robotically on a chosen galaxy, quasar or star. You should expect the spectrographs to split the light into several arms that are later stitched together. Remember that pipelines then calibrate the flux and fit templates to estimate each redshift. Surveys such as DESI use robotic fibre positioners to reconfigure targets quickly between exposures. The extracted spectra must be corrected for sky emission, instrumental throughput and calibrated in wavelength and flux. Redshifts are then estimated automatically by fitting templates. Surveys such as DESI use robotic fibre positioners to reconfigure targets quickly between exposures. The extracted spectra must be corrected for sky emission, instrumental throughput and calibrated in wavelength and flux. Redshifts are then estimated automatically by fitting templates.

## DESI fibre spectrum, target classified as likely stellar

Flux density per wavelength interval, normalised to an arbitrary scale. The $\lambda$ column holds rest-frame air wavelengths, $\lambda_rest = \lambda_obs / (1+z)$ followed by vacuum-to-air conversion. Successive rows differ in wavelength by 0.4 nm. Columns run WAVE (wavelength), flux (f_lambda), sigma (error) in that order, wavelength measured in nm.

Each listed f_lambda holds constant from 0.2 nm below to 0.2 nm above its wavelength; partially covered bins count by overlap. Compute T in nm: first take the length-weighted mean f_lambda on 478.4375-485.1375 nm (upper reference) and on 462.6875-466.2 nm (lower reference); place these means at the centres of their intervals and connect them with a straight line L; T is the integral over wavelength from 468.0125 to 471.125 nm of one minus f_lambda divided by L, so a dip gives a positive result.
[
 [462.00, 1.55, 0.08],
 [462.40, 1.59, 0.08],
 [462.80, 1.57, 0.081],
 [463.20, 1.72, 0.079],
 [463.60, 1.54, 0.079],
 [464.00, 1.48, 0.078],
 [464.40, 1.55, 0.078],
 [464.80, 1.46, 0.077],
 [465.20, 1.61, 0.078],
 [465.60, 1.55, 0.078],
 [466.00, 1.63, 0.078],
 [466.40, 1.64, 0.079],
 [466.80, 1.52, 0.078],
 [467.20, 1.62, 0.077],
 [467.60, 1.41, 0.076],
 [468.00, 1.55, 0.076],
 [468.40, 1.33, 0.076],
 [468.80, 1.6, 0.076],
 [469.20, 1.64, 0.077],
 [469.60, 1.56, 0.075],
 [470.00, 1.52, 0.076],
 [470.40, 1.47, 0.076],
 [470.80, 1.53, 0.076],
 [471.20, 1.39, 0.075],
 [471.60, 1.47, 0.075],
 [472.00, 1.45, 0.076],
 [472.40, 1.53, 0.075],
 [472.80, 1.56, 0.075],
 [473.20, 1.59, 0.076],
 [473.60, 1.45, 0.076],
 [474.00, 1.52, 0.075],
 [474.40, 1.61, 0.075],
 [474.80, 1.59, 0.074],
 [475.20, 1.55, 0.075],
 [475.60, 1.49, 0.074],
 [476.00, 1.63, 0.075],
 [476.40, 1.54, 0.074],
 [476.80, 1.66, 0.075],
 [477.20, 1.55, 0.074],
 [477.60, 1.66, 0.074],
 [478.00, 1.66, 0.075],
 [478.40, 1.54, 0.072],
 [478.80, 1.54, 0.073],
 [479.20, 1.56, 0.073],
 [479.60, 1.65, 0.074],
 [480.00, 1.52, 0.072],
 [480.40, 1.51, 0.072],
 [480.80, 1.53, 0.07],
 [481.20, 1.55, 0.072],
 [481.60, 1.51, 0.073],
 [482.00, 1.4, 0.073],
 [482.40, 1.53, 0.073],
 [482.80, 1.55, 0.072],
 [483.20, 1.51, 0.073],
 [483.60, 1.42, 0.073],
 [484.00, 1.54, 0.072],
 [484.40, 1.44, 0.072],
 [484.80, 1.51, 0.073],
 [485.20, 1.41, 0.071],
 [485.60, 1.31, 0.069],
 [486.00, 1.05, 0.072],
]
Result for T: 0.07 nm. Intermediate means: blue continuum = 1.57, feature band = 1.52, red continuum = 1.52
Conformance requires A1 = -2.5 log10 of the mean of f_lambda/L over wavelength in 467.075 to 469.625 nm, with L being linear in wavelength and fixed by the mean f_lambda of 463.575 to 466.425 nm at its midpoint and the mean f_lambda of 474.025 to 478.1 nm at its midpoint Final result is 0.03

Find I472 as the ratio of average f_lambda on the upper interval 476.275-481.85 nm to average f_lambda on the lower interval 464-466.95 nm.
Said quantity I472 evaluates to 1.0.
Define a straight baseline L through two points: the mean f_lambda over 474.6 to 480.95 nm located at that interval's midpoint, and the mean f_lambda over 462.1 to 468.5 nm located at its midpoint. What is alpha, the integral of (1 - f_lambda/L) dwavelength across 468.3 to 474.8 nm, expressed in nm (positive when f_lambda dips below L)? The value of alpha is 0.183 nm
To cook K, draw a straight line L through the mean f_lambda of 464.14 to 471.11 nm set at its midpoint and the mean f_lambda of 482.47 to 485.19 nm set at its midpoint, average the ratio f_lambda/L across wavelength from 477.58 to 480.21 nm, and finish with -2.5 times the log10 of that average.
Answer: -0.056 mag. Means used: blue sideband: 1.54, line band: 1.58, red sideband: 1.49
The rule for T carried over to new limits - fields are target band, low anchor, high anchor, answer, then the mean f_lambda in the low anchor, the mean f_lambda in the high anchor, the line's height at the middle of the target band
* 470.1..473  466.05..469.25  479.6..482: 0.09 nm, 1.54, 1.52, 1.53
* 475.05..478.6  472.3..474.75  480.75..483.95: -0.13 nm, 1.55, 1.5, 1.53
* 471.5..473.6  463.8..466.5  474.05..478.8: 0.08 nm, 1.56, 1.58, 1.58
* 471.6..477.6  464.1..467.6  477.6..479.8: 0.12 nm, 1.56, 1.6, 1.58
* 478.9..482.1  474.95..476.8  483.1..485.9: -0.08 nm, 1.57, 1.43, 1.49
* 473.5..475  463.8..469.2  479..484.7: -0.02 nm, 1.54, 1.52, 1.53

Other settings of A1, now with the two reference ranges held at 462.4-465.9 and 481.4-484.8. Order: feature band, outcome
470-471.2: 0.04 mag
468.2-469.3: 0.02 mag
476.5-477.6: -0.07 mag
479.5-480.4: -0.04 mag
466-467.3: -0.03 mag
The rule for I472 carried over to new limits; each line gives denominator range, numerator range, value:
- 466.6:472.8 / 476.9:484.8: 1.02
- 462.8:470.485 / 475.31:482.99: 1.00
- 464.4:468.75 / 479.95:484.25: 0.98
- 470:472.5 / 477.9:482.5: 1.04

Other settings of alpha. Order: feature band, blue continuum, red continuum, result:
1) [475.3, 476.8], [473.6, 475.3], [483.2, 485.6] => -0.03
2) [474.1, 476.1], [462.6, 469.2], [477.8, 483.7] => -0.04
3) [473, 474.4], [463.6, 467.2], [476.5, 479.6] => 0.05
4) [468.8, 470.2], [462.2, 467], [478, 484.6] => -0.02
